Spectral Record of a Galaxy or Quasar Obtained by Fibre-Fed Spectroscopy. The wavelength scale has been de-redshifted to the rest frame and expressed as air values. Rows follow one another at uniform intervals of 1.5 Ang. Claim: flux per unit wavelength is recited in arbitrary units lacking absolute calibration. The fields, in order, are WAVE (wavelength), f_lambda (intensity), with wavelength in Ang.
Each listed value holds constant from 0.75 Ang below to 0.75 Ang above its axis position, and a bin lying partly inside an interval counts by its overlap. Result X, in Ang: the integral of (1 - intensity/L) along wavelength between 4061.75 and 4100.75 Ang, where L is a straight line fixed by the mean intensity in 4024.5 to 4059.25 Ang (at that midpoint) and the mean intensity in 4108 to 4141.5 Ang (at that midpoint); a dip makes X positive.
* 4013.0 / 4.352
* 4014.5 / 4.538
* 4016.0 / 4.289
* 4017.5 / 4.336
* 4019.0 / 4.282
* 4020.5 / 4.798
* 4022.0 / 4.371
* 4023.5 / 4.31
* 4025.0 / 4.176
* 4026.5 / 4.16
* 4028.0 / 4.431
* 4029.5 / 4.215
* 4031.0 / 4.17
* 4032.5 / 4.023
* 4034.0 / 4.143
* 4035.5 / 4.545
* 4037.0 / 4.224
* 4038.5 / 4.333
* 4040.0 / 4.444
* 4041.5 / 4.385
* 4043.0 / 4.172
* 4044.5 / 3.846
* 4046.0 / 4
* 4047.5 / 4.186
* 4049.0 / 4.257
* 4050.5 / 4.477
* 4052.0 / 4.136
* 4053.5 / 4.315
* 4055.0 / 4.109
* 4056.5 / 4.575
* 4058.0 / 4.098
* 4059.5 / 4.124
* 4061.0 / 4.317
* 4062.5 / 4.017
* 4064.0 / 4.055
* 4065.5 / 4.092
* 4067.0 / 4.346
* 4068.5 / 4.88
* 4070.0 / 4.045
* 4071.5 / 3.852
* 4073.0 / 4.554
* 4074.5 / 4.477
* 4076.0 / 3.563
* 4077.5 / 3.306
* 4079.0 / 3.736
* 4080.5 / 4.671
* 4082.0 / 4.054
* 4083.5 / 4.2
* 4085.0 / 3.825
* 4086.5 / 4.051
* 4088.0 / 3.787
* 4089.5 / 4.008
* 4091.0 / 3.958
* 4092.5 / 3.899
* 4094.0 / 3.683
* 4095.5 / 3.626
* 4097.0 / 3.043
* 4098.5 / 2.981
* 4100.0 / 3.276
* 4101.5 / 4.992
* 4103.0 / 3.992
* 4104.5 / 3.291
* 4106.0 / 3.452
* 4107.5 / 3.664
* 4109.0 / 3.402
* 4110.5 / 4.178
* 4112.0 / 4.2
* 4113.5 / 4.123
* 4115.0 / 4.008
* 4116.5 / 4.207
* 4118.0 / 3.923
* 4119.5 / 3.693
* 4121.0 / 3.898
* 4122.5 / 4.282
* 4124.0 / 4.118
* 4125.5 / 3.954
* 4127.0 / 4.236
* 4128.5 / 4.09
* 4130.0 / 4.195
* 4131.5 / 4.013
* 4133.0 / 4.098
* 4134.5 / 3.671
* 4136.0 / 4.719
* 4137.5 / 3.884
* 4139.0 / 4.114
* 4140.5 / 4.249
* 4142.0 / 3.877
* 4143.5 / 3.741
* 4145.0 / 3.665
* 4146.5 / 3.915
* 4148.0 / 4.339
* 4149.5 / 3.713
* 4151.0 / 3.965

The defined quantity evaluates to 2.1 Ang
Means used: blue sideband 4.23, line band 3.92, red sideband 4.05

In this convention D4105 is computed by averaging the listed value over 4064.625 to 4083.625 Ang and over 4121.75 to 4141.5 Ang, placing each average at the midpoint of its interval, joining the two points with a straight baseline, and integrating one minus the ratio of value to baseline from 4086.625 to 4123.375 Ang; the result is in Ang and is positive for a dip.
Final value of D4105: 2.7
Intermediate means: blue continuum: 4.13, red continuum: 4.12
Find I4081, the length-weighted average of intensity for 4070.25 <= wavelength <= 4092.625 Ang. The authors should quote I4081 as 4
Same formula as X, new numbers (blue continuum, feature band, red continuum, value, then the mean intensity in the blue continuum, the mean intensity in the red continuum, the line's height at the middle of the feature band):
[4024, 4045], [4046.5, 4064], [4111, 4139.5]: -0.10 Ang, 4.24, 4.08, 4.2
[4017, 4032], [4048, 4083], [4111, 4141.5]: 0.40 Ang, 4.32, 4.08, 4.22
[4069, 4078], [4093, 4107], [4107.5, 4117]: 1.38 Ang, 4.01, 3.99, 3.99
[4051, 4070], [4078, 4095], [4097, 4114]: -0.07 Ang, 4.25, 3.74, 3.96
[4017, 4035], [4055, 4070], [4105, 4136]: -0.32 Ang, 4.29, 3.98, 4.17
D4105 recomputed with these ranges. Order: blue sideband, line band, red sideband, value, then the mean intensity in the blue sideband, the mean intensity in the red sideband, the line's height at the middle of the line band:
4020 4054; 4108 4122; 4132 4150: 0.37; 4.26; 4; 4.07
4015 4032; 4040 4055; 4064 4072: 0.25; 4.32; 4.24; 4.28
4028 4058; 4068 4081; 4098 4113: -0.31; 4.24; 3.76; 4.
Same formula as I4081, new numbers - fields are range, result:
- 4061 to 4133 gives 3.96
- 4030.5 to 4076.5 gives 4.22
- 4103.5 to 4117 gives 3.83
